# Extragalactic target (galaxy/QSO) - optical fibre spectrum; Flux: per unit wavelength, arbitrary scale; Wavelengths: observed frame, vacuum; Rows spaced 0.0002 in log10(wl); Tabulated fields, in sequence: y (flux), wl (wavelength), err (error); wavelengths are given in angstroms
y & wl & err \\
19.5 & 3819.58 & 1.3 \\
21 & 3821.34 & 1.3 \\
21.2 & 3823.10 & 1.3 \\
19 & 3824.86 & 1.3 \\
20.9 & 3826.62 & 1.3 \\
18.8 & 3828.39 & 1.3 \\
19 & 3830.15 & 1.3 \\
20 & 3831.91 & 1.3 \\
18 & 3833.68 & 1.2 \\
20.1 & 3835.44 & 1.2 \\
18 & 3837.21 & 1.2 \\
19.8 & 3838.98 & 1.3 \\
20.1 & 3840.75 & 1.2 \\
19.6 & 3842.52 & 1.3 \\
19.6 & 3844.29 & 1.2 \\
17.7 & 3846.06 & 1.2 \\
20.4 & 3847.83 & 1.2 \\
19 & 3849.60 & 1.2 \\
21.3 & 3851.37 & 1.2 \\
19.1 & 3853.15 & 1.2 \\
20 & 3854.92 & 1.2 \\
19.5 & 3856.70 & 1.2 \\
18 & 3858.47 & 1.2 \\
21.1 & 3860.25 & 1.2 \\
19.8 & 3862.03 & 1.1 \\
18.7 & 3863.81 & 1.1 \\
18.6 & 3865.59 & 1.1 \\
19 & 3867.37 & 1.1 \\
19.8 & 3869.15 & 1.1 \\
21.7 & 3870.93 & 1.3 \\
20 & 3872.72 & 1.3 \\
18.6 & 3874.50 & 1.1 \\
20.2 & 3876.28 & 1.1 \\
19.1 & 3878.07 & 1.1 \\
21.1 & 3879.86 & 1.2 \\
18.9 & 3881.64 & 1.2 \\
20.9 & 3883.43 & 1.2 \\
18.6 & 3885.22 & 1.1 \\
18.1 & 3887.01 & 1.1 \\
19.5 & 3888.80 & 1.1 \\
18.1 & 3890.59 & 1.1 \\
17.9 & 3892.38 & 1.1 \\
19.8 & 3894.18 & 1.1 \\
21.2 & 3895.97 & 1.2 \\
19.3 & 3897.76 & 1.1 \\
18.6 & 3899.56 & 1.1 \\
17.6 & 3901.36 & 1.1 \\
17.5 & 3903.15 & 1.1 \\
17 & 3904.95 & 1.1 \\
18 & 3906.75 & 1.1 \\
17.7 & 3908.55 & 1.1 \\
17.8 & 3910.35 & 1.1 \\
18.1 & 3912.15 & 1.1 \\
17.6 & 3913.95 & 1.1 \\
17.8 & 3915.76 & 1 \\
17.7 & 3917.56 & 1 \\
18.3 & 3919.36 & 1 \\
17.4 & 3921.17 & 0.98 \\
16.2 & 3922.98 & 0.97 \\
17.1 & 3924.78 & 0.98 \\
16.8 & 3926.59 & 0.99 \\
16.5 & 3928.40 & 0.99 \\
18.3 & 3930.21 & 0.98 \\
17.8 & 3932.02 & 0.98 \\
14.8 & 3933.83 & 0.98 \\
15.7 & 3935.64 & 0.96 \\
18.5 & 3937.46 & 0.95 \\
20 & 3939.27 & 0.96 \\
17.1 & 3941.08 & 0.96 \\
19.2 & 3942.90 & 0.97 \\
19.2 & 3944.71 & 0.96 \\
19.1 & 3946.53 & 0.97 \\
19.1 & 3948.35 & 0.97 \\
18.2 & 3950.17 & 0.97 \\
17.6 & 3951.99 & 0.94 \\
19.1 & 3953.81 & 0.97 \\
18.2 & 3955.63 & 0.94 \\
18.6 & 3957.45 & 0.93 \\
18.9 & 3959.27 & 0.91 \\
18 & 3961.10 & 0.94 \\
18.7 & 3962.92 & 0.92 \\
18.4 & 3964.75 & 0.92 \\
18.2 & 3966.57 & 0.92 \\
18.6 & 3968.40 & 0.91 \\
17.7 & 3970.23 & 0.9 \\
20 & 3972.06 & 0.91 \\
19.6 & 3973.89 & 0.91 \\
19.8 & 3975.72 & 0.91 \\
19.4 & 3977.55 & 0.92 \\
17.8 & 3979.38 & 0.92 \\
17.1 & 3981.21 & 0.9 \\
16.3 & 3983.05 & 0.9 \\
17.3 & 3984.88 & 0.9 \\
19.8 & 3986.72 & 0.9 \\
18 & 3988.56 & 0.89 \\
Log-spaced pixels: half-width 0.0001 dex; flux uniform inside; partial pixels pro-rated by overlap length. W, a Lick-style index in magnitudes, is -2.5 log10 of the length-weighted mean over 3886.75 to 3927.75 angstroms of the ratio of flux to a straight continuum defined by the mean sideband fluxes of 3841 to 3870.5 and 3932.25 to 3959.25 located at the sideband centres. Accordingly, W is 0.04 mag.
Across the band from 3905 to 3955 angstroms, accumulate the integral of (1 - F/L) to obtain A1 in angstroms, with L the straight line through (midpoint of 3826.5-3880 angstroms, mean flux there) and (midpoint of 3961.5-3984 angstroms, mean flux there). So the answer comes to 2.8 angstroms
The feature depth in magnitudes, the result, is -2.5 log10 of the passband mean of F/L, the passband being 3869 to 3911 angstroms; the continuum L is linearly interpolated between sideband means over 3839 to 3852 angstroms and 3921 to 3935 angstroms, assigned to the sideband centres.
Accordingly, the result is -0.05 mag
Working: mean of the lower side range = 19.7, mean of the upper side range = 16.8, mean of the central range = 19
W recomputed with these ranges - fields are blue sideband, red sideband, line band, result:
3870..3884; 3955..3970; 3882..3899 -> 0.03 mag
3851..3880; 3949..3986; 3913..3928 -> 0.10 mag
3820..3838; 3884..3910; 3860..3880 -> -0.04 mag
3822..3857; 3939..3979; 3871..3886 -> -0.03 mag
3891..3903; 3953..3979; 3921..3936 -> 0.13 mag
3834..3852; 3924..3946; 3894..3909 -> -0.01 mag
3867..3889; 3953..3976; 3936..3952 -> 0.02 mag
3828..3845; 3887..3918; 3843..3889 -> -0.04 mag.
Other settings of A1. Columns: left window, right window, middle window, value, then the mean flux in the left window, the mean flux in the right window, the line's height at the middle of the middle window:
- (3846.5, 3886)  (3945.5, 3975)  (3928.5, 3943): 1.06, 19.7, 18.6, 18.9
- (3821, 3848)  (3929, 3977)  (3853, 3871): -0.22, 19.5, 18.4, 19.3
